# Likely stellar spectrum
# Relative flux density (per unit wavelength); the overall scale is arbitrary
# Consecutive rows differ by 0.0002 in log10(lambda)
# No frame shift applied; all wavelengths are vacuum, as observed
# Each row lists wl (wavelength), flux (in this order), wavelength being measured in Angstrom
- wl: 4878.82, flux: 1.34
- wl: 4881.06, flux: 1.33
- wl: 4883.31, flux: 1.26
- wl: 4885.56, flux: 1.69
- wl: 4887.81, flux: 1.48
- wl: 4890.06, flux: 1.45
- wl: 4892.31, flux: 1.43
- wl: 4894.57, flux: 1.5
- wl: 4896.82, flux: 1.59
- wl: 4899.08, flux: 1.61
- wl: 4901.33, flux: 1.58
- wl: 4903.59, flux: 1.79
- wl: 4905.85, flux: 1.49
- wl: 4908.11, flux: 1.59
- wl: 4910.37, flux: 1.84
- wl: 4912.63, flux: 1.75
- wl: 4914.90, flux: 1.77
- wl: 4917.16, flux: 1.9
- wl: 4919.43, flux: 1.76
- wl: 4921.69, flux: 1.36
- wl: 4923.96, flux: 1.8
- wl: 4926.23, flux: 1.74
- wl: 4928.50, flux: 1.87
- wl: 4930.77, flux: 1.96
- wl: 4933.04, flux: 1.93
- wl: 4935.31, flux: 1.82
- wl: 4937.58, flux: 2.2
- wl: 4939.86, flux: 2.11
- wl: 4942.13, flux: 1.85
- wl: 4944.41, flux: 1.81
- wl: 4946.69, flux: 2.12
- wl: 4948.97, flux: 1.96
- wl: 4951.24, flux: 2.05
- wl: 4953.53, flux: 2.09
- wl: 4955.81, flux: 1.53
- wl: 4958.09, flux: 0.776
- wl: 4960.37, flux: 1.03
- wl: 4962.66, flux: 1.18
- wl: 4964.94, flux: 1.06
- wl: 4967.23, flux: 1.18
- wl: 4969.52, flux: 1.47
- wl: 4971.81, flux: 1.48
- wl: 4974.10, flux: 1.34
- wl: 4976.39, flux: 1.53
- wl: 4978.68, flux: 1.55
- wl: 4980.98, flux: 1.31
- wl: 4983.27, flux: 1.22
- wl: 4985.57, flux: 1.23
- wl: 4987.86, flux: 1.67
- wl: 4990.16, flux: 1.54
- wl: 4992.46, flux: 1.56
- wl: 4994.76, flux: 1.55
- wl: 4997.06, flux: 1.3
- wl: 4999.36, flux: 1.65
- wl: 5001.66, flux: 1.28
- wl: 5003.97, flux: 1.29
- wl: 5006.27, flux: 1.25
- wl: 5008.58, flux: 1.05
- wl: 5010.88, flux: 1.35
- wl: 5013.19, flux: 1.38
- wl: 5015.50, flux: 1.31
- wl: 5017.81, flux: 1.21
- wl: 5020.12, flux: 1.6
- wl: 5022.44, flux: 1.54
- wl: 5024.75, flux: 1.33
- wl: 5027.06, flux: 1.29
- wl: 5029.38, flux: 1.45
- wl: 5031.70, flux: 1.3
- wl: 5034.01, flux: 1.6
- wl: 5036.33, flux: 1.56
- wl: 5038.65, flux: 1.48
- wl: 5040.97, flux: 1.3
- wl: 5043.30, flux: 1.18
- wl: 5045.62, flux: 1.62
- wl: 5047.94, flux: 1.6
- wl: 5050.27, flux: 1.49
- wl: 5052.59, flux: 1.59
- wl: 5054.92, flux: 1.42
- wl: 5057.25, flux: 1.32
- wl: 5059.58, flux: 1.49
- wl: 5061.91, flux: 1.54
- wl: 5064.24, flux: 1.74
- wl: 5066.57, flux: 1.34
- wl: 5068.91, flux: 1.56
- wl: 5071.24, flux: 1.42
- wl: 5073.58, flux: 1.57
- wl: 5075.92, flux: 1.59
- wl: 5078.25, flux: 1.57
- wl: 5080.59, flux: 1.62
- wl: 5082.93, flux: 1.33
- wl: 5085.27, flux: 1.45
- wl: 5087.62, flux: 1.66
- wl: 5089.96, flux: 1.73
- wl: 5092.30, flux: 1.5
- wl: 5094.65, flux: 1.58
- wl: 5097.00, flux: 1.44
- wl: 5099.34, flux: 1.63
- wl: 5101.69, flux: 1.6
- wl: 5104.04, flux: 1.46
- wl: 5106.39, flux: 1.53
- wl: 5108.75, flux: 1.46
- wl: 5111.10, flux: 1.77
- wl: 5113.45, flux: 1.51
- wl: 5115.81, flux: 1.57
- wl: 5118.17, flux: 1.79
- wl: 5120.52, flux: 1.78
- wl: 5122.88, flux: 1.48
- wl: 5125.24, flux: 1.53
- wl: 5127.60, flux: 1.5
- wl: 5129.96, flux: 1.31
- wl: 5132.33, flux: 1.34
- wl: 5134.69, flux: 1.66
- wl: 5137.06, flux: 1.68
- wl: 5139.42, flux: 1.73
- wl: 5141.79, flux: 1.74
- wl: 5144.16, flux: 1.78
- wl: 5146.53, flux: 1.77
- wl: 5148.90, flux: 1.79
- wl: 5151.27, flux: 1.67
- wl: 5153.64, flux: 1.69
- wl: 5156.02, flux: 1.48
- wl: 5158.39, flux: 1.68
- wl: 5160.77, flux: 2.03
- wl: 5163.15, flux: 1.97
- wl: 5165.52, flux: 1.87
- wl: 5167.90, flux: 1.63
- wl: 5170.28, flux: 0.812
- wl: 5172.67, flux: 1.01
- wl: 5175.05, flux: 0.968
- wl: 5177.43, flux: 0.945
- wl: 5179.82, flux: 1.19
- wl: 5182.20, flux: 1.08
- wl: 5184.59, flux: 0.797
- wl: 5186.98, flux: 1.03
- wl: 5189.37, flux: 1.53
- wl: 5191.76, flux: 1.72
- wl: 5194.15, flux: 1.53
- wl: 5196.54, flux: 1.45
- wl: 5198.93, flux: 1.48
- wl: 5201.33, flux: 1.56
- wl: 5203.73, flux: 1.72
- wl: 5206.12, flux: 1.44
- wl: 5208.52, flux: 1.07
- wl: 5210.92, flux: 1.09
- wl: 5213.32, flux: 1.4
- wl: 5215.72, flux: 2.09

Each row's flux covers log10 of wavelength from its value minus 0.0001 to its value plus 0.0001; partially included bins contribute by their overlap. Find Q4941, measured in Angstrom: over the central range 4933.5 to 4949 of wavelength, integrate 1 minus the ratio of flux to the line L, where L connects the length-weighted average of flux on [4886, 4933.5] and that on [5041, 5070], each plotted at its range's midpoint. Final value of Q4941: -3.3 Angstrom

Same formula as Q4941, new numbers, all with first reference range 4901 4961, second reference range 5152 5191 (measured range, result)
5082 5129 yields -2.91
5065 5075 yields 0.31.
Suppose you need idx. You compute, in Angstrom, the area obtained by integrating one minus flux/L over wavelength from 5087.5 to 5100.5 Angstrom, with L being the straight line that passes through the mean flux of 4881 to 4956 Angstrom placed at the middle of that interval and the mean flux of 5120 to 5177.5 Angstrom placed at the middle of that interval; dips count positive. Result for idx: 0.2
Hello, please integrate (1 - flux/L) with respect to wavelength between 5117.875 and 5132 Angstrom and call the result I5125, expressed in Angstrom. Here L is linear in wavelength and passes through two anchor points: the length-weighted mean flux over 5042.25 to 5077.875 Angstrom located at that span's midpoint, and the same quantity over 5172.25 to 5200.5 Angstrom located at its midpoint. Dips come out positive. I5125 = -1.8 Angstrom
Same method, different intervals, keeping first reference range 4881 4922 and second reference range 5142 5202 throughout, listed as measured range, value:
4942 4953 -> -2.8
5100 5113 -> -0.6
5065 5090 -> -0.3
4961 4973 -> 2.3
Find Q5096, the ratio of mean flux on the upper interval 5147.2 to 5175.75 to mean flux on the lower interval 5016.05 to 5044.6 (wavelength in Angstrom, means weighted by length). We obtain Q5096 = 1.12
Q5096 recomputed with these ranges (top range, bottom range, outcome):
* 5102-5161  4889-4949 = 0.92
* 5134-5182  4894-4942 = 0.87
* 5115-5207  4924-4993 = 0.94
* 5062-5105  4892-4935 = 0.91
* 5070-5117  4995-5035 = 1.13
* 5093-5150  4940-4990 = 1.06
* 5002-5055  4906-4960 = 0.78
